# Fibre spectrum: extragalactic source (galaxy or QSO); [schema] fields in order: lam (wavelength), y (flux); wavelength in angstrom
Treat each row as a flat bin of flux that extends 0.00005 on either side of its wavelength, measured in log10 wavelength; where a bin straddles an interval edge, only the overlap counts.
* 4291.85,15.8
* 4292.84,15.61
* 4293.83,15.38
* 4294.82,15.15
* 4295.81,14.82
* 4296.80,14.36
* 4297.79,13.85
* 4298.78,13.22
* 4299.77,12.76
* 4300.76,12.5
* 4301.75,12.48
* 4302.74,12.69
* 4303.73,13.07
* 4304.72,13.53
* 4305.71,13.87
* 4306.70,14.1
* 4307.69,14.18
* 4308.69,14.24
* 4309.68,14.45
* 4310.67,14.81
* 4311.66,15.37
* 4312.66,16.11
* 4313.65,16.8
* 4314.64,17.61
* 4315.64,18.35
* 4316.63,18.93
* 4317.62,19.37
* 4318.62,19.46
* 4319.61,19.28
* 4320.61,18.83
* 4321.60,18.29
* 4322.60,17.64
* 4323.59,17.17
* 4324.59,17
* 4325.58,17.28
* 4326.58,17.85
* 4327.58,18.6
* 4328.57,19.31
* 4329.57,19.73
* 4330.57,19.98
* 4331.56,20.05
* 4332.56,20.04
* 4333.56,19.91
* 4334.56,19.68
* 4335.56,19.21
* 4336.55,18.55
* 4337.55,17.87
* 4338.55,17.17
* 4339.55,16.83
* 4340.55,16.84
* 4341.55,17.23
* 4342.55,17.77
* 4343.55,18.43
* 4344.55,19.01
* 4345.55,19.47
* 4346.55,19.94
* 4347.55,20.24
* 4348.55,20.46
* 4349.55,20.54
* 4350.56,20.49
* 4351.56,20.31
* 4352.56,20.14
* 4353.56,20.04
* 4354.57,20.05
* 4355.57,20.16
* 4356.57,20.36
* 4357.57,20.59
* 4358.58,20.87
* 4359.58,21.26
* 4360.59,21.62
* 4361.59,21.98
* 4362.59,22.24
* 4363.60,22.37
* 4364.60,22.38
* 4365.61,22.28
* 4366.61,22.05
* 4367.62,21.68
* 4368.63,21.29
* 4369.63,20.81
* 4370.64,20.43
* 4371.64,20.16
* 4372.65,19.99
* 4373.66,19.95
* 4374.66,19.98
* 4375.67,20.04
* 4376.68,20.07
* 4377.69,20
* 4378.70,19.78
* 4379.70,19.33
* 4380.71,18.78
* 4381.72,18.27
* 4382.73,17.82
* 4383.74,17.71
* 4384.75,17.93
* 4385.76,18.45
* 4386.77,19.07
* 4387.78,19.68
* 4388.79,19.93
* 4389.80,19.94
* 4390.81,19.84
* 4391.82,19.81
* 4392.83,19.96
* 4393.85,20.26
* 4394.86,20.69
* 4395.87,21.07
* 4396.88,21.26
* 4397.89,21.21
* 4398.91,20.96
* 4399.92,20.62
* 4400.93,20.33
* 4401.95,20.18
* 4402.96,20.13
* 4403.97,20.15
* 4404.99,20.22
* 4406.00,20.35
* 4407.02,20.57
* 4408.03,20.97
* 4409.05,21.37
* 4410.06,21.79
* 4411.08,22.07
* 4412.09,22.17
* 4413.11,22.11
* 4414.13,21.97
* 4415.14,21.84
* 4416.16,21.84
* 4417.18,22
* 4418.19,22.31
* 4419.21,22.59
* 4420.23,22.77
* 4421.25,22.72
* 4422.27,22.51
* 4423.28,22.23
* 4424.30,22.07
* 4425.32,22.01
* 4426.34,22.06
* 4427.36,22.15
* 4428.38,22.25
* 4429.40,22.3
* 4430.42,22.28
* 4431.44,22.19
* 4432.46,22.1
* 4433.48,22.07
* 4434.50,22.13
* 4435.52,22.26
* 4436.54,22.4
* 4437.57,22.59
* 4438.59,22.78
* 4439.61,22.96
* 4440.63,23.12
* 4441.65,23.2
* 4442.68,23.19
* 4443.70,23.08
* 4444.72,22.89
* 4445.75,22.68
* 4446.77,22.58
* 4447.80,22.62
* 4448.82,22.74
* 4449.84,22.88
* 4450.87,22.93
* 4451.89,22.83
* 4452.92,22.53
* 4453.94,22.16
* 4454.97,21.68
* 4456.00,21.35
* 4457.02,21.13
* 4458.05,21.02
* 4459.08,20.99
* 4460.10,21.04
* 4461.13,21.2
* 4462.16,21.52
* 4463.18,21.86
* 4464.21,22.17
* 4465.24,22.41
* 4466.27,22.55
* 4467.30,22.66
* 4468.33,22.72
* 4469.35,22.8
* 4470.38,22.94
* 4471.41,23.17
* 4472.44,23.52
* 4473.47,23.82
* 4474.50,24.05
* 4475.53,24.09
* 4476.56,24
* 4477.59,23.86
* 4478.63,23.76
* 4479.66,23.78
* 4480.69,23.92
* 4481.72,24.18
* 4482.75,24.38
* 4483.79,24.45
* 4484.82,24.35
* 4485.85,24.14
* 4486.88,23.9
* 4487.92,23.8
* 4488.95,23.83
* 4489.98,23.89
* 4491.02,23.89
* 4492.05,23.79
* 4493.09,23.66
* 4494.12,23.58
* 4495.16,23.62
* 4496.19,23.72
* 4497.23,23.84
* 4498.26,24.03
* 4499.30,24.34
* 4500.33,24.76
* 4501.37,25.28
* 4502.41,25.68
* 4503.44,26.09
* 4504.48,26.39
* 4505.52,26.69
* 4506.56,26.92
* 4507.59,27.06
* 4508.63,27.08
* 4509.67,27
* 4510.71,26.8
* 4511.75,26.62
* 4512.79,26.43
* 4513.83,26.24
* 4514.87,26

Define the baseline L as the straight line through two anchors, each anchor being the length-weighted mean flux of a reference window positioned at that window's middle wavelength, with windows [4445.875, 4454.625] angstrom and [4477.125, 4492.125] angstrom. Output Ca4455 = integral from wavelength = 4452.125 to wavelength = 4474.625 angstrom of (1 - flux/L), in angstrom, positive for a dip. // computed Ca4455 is 0.9 angstrom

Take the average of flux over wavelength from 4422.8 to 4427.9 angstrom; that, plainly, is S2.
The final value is 22.1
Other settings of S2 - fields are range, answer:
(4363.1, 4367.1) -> 22.3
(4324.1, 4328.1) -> 17.7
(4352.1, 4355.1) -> 20.1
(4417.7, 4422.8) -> 22.6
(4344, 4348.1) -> 19.7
